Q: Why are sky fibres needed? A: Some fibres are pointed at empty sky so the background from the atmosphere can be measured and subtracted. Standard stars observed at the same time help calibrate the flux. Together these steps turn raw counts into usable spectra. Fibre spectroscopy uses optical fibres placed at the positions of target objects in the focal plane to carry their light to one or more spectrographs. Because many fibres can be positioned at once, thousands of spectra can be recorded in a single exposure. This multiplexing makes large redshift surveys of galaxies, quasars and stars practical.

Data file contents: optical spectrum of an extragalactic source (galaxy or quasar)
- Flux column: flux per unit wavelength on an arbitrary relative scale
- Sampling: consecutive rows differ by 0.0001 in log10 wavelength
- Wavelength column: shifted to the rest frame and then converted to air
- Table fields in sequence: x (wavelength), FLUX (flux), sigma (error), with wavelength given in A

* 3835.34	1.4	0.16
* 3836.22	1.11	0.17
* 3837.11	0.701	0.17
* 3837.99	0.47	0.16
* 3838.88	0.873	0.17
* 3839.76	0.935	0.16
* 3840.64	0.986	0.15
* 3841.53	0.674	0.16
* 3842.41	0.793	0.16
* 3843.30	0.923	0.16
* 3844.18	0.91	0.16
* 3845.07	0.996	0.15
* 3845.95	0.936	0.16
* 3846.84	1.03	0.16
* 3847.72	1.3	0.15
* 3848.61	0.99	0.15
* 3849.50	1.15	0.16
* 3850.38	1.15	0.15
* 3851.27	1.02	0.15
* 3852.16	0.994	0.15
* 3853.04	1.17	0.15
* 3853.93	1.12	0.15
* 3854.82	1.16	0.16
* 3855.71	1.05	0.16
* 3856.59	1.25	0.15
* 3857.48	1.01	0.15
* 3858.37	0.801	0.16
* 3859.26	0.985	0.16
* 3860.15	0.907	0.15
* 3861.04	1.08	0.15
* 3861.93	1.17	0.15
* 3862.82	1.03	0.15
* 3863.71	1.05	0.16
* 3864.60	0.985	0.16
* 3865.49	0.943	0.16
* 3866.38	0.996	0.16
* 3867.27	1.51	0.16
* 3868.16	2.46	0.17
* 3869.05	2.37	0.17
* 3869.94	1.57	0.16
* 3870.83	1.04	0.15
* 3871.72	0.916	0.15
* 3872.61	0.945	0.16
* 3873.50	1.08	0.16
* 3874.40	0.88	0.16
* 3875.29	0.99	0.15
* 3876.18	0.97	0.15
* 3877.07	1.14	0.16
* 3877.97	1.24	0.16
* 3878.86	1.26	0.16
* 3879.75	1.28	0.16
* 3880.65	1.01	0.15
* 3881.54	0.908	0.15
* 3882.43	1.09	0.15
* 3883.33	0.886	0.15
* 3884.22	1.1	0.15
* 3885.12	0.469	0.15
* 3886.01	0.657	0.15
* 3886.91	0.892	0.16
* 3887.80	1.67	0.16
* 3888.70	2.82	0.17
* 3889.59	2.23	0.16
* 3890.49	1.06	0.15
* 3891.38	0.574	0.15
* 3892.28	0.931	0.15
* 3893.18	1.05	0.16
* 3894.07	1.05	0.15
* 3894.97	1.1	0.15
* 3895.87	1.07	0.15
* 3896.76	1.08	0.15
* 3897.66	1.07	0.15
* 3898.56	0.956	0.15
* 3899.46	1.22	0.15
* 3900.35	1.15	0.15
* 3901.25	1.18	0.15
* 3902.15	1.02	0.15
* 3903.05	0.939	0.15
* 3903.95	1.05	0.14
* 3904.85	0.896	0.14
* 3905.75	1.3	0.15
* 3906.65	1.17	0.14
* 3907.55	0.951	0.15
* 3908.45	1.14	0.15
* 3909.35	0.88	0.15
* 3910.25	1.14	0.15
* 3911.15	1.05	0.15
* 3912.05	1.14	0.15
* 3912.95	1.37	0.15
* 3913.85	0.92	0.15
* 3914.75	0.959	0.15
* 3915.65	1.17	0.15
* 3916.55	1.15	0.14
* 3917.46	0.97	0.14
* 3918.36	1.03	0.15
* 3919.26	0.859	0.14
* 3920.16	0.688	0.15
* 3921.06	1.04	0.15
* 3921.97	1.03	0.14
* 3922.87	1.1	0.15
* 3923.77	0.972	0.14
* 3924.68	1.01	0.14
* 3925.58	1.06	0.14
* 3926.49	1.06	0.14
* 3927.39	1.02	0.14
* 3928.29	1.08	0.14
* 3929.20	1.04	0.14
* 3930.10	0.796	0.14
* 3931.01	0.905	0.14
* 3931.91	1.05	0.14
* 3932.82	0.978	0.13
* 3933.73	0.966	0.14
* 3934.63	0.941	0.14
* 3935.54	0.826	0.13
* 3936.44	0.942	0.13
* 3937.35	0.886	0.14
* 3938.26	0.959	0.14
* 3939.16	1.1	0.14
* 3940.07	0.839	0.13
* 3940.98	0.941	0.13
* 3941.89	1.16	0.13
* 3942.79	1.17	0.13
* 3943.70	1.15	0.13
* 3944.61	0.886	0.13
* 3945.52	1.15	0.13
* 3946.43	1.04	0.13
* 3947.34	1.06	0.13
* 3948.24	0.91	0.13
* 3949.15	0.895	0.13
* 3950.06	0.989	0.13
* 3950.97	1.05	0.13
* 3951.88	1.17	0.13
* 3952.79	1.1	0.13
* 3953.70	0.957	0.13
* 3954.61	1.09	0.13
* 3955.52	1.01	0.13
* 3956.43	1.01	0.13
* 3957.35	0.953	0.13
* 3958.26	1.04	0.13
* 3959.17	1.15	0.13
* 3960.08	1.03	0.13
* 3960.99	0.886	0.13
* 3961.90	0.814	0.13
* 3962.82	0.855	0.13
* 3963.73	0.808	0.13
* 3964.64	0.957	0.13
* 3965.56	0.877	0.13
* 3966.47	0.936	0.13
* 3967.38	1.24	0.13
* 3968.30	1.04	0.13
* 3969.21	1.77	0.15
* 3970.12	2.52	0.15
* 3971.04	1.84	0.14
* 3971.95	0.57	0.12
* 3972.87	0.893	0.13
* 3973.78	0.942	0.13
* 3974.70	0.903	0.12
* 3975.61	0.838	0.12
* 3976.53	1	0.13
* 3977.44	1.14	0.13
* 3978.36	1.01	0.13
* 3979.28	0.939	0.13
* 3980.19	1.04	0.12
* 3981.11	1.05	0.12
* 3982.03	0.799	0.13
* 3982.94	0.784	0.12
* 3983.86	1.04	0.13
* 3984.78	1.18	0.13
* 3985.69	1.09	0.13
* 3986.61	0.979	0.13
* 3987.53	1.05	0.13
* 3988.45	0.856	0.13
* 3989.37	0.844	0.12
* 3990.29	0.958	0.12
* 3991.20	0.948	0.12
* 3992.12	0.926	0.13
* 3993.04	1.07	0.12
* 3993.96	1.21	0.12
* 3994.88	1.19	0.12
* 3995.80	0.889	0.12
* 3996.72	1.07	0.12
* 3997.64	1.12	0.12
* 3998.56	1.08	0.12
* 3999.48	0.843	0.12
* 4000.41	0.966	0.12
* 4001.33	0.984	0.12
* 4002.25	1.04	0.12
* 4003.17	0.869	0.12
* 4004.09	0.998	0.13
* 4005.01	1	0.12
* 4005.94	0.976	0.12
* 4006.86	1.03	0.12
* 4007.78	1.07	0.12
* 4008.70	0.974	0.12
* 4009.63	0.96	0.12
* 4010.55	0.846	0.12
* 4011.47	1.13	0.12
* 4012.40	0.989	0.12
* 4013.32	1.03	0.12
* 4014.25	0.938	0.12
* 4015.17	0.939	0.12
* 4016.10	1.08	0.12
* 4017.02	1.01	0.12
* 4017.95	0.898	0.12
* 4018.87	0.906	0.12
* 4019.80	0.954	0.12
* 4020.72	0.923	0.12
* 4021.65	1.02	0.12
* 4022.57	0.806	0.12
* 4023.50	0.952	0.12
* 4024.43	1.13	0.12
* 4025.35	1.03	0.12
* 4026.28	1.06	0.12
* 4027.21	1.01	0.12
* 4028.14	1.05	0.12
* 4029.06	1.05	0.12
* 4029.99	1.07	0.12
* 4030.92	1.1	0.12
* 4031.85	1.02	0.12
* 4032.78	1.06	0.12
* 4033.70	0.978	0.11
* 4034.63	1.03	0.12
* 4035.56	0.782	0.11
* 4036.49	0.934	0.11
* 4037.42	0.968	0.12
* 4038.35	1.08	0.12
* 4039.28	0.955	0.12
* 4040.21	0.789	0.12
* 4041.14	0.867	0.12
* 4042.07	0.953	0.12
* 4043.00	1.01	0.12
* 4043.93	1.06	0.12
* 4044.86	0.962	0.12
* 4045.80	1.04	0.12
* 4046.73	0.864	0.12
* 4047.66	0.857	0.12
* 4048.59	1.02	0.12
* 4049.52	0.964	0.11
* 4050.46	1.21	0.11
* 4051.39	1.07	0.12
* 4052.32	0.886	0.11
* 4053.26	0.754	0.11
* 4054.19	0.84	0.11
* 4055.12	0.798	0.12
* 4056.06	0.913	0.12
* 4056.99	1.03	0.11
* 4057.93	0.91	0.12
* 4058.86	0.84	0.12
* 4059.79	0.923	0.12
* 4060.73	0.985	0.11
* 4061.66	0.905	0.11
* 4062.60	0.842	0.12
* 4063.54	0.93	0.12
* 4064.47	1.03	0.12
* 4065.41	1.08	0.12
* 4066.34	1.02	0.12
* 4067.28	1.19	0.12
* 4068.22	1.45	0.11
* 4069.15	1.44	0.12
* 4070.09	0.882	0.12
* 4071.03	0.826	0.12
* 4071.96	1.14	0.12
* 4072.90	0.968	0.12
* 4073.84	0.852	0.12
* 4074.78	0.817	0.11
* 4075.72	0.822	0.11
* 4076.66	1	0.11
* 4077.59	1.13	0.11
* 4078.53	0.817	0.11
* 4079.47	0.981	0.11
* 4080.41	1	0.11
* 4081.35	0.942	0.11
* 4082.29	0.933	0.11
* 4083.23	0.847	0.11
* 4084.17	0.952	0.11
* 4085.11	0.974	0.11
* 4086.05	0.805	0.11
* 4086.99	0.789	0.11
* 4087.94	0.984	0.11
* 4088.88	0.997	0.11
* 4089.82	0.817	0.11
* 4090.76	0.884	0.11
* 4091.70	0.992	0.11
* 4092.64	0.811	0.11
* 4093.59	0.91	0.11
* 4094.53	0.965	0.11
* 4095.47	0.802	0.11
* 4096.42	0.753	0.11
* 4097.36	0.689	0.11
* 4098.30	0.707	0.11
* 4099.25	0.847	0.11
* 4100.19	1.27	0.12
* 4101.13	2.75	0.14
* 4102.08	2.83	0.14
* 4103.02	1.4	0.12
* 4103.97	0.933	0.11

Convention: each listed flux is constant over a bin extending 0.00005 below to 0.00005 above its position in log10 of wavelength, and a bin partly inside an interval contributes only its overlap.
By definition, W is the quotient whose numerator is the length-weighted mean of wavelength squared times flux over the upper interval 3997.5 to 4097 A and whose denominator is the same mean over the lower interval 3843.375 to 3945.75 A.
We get 1.0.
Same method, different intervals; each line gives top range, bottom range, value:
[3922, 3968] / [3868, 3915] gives 0.89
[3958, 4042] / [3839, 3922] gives 0.98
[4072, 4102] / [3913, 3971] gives 1.02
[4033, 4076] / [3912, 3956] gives 1.02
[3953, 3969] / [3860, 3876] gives 0.85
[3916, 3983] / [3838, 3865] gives 1.07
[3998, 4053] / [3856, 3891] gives 0.89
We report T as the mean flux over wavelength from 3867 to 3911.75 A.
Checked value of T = 1.17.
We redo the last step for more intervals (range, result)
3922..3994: 1.02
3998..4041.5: 0.983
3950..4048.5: 1.01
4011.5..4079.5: 0.979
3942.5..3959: 1.04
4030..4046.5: 0.977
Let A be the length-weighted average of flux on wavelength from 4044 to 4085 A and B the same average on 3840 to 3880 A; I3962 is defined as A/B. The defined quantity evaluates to 0.9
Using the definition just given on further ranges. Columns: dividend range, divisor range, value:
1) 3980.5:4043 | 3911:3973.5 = 0.95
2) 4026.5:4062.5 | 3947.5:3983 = 0.92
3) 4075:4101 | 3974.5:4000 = 0.93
